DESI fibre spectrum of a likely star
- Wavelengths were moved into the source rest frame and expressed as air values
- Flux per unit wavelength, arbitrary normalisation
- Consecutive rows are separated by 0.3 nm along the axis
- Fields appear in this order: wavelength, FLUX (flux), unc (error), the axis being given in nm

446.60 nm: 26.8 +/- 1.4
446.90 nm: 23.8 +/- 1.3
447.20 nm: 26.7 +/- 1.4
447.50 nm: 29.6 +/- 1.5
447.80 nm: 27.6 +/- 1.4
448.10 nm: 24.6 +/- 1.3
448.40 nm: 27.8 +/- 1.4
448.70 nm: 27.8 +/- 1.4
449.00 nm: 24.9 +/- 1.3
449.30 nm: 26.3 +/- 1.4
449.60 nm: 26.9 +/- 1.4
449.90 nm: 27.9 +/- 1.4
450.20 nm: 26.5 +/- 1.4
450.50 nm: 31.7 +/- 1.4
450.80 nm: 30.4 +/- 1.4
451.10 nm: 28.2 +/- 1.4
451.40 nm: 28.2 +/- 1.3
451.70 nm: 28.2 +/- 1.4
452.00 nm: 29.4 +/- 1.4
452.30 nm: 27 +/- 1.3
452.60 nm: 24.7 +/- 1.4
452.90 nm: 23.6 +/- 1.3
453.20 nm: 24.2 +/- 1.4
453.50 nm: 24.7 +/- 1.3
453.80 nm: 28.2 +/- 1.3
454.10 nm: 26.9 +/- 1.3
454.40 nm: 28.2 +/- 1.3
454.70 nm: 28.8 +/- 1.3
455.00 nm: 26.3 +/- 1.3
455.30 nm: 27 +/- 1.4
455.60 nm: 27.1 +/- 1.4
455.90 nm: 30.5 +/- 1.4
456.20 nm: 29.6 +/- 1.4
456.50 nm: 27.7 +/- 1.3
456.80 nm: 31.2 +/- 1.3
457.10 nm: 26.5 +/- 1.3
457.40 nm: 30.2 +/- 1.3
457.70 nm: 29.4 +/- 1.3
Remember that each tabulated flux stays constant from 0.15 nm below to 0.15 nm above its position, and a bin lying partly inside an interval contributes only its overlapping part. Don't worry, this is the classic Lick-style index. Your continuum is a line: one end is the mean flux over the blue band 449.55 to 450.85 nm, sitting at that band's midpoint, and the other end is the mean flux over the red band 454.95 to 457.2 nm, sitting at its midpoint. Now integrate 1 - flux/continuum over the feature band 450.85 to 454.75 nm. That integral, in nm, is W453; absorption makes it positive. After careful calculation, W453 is 0.21 nm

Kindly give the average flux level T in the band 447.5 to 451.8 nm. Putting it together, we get 27.7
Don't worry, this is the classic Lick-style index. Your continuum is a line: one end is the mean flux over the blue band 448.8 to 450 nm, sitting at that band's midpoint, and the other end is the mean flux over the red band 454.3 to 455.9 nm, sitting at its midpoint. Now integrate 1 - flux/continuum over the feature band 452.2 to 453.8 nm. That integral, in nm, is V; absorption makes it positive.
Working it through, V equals 0.13 nm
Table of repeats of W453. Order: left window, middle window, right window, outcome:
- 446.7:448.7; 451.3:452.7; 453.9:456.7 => -0.004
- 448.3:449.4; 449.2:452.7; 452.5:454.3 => -0.255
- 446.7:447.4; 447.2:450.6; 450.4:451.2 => 0.061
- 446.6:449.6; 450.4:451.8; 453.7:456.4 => -0.107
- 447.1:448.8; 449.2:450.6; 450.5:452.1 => 0.030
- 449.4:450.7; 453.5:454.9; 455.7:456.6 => 0.064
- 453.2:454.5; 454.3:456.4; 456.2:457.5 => -0.032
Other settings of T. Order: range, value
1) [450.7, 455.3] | 27.1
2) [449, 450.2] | 26.7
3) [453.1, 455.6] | 26.9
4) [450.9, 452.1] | 28.5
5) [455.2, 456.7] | 28.5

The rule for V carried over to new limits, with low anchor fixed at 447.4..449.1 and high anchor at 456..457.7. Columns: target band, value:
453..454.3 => 0.108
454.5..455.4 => 0.038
